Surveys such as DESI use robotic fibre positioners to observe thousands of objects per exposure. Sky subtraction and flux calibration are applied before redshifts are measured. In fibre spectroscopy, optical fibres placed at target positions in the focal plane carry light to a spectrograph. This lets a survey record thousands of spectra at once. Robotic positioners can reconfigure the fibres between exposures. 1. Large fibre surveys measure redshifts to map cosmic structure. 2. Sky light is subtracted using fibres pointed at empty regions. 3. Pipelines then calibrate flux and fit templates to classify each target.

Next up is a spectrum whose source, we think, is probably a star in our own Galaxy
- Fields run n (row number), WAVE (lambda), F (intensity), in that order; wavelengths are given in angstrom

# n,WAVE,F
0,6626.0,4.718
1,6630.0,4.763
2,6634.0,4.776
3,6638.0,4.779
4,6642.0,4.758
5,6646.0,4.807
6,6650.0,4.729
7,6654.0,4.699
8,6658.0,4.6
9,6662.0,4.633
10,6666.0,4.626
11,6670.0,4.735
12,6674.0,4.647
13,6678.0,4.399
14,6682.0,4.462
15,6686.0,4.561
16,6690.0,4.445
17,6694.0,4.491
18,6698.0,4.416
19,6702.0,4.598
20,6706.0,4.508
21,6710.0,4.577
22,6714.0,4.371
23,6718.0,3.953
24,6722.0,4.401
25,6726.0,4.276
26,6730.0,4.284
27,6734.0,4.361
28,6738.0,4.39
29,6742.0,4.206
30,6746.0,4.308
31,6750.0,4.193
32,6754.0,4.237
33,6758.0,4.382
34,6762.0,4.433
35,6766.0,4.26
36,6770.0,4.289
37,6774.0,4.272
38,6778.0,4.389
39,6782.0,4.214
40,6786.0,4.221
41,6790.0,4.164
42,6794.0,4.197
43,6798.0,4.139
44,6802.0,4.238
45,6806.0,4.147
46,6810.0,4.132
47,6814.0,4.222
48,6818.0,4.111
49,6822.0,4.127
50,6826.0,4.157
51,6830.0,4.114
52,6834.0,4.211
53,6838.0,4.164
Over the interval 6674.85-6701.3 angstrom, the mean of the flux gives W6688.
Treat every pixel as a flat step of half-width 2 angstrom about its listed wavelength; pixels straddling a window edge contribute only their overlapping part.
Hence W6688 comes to 4.48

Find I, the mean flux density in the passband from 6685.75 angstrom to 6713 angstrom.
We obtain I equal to 4.51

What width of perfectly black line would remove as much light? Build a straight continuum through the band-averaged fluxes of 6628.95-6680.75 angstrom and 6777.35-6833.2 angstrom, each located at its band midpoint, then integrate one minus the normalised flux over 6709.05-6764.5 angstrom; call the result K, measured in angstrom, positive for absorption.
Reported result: 1.3 angstrom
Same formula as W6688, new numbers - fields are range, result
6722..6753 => 4.29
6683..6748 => 4.39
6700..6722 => 4.4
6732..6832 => 4.24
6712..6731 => 4.26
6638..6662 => 4.72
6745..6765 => 4.31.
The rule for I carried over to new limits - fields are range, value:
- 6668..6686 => 4.56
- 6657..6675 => 4.65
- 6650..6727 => 4.5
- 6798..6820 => 4.17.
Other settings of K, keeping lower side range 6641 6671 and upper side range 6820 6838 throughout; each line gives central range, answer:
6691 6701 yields 0.2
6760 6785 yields 0.1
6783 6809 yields 0.4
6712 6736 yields 1.1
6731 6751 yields 0.6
